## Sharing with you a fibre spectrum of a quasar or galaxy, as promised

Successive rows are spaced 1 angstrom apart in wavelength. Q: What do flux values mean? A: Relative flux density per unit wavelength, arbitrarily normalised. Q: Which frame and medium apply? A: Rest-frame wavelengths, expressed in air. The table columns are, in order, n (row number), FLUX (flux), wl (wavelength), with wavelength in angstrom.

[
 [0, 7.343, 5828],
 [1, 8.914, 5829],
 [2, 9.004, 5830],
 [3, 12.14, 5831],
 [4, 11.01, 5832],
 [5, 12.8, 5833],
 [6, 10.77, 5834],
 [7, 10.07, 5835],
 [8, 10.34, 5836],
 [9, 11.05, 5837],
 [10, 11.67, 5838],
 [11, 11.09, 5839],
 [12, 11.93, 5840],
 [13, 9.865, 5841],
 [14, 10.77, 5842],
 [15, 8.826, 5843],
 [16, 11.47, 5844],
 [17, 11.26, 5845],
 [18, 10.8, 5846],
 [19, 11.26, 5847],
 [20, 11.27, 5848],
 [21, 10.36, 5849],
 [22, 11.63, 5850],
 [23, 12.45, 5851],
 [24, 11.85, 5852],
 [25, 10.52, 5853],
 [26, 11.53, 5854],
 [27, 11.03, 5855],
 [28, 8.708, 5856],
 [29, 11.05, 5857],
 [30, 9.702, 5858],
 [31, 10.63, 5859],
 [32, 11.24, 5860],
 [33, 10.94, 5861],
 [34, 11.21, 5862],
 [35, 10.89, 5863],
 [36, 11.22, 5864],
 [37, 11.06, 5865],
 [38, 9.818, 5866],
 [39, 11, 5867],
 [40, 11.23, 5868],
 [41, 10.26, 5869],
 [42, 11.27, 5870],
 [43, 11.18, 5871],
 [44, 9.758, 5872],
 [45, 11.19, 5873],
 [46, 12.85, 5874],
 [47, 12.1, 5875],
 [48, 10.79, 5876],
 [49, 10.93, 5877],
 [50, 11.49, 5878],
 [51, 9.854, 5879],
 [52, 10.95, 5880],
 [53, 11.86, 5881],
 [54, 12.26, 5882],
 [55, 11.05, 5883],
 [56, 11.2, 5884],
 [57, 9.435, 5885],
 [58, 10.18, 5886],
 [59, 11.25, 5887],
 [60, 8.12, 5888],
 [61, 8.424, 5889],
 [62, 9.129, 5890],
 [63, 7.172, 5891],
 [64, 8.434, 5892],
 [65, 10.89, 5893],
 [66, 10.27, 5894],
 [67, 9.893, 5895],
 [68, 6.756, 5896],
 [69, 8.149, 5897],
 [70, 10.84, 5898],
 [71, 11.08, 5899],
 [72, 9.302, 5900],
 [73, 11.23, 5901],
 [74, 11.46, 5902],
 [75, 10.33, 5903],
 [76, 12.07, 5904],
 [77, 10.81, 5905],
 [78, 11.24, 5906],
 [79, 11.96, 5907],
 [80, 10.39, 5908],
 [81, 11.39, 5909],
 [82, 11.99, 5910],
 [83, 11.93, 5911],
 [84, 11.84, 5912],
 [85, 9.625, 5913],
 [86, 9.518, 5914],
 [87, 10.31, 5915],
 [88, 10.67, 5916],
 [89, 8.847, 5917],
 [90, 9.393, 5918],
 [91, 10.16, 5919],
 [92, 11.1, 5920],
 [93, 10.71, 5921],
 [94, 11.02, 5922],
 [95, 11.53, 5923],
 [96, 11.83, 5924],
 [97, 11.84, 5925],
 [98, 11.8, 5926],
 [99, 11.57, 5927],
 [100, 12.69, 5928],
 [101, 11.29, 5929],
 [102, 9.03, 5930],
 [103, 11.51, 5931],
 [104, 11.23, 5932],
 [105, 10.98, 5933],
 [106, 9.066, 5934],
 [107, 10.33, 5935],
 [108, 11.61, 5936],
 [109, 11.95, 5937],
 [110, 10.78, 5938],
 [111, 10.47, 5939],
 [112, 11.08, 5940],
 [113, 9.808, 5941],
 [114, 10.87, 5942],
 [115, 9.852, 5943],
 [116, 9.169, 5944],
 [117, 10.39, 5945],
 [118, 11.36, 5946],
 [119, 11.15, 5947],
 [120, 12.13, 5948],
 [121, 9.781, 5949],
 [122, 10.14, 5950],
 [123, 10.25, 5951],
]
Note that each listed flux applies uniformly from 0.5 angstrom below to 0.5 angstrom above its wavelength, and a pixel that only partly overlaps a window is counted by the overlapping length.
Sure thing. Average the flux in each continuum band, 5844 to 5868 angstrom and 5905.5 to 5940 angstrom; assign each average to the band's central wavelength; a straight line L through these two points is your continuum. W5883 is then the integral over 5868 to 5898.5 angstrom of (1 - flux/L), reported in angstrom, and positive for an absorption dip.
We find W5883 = 1.8 angstrom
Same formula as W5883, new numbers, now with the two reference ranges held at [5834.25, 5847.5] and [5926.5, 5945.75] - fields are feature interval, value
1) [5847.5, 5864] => -0.2 angstrom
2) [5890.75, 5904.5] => 1.1 angstrom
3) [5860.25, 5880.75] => -0.4 angstrom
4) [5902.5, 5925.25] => -0.3 angstrom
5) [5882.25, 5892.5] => 1.2 angstrom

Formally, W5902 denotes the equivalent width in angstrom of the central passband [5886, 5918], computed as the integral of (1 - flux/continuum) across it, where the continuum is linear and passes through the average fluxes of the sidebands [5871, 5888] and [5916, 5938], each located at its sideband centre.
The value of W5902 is 2.32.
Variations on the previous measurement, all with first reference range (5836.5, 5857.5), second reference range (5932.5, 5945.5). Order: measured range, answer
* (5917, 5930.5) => -0.54 angstrom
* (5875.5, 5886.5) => -0.12 angstrom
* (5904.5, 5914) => -0.45 angstrom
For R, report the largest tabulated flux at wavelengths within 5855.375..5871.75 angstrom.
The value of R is 11.27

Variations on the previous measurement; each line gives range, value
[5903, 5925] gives 12.07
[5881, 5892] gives 12.26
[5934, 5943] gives 11.95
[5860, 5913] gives 12.85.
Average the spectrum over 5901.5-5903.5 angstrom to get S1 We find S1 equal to 10.9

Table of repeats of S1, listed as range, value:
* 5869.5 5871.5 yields 11.2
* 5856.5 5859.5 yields 10.5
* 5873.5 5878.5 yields 11.6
